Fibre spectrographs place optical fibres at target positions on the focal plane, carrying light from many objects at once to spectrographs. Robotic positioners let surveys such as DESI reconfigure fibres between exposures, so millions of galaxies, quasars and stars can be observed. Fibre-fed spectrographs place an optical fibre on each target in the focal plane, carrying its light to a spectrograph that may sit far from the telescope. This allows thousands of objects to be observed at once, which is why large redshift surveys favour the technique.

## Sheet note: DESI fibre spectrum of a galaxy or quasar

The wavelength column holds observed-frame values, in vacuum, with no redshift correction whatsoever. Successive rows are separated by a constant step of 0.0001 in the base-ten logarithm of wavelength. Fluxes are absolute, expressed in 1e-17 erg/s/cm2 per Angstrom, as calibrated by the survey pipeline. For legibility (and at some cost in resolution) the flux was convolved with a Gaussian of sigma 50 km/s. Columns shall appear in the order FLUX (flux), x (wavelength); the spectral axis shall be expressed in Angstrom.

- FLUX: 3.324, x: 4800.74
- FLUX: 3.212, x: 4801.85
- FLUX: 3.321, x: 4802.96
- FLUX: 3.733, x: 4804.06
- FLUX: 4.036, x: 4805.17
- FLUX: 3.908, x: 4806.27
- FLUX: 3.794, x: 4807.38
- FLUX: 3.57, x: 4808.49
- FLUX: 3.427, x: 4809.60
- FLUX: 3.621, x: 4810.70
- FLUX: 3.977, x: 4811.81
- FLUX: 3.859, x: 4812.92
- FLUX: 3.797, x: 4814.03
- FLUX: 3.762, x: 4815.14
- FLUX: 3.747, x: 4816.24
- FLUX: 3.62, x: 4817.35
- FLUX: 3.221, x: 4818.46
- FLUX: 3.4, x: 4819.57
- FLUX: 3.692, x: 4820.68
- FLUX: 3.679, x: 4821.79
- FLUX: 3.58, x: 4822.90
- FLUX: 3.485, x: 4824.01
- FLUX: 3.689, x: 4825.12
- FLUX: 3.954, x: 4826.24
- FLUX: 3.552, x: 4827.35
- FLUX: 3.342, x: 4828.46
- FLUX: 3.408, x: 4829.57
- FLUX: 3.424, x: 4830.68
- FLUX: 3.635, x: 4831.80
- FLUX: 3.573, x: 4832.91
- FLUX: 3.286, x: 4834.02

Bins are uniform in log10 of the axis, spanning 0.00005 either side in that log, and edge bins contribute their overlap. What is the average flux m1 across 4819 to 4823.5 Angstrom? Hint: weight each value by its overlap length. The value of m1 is 3.59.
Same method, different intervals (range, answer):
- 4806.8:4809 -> 3.68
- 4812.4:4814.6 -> 3.82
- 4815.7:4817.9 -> 3.68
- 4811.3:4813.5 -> 3.91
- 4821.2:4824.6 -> 3.59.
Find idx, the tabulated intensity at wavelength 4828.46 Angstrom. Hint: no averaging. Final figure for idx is 3.342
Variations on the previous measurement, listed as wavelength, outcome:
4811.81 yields 3.977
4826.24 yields 3.954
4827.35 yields 3.552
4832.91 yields 3.573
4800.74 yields 3.324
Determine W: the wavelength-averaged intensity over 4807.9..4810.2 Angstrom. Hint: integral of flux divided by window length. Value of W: 3.51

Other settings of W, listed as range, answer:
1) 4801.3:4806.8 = 3.64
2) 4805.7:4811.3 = 3.67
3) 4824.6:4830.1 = 3.59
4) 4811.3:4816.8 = 3.83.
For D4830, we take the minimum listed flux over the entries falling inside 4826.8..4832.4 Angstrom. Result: 3.342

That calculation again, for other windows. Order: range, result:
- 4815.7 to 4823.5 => 3.221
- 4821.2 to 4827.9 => 3.485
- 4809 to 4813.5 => 3.427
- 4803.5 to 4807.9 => 3.733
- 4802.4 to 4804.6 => 3.321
